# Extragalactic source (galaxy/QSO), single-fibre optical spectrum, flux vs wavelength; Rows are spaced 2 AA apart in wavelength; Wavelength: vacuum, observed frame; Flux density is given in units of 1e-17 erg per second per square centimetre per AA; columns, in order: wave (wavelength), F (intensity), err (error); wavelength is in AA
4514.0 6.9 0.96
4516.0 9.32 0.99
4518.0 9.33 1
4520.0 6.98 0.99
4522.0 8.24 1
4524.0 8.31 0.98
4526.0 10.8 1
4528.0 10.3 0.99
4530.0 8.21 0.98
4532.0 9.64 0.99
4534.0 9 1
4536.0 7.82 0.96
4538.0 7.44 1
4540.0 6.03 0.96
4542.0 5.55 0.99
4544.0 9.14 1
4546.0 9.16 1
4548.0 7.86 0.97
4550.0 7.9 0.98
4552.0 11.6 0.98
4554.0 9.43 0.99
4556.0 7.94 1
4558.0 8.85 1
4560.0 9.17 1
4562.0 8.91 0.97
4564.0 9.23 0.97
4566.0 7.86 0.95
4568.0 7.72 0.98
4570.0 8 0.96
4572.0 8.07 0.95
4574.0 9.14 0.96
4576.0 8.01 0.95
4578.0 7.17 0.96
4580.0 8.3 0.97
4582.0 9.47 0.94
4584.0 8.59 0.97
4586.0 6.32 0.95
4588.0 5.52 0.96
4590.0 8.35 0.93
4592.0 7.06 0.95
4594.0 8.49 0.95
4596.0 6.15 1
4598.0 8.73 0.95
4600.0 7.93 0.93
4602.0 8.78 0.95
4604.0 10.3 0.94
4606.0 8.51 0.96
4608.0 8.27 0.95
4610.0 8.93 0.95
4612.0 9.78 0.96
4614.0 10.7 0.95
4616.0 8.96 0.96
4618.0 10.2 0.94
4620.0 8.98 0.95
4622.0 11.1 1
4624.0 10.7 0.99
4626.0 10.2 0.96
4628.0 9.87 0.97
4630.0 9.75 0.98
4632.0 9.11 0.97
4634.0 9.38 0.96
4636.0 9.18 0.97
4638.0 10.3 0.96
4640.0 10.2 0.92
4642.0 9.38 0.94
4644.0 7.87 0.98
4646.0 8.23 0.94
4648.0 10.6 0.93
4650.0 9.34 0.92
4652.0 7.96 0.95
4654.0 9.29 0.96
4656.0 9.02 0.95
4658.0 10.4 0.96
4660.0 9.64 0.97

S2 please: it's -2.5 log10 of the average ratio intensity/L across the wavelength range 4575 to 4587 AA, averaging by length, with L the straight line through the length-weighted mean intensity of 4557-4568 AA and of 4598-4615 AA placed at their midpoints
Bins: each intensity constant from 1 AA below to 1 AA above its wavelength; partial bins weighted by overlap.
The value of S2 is 0.12 mag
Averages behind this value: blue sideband 8.71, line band 7.98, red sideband 9.13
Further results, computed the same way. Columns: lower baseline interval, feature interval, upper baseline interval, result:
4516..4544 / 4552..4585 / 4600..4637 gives 0.03 mag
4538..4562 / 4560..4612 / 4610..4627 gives 0.13 mag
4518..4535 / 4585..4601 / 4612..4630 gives 0.31 mag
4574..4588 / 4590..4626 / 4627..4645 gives -0.05 mag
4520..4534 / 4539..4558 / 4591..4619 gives 0.08 mag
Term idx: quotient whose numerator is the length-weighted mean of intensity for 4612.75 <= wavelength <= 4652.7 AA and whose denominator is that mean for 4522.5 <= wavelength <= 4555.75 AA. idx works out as 1.1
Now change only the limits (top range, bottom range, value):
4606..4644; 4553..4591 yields 1.17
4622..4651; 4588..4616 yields 1.13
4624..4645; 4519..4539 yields 1.10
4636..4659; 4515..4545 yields 1.11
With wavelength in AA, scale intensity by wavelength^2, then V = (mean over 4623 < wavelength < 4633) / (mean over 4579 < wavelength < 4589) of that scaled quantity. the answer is 1.32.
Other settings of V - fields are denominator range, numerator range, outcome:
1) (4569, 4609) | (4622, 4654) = 1.21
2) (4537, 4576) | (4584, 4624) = 1.06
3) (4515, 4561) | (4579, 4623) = 1.03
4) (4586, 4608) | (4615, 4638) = 1.25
